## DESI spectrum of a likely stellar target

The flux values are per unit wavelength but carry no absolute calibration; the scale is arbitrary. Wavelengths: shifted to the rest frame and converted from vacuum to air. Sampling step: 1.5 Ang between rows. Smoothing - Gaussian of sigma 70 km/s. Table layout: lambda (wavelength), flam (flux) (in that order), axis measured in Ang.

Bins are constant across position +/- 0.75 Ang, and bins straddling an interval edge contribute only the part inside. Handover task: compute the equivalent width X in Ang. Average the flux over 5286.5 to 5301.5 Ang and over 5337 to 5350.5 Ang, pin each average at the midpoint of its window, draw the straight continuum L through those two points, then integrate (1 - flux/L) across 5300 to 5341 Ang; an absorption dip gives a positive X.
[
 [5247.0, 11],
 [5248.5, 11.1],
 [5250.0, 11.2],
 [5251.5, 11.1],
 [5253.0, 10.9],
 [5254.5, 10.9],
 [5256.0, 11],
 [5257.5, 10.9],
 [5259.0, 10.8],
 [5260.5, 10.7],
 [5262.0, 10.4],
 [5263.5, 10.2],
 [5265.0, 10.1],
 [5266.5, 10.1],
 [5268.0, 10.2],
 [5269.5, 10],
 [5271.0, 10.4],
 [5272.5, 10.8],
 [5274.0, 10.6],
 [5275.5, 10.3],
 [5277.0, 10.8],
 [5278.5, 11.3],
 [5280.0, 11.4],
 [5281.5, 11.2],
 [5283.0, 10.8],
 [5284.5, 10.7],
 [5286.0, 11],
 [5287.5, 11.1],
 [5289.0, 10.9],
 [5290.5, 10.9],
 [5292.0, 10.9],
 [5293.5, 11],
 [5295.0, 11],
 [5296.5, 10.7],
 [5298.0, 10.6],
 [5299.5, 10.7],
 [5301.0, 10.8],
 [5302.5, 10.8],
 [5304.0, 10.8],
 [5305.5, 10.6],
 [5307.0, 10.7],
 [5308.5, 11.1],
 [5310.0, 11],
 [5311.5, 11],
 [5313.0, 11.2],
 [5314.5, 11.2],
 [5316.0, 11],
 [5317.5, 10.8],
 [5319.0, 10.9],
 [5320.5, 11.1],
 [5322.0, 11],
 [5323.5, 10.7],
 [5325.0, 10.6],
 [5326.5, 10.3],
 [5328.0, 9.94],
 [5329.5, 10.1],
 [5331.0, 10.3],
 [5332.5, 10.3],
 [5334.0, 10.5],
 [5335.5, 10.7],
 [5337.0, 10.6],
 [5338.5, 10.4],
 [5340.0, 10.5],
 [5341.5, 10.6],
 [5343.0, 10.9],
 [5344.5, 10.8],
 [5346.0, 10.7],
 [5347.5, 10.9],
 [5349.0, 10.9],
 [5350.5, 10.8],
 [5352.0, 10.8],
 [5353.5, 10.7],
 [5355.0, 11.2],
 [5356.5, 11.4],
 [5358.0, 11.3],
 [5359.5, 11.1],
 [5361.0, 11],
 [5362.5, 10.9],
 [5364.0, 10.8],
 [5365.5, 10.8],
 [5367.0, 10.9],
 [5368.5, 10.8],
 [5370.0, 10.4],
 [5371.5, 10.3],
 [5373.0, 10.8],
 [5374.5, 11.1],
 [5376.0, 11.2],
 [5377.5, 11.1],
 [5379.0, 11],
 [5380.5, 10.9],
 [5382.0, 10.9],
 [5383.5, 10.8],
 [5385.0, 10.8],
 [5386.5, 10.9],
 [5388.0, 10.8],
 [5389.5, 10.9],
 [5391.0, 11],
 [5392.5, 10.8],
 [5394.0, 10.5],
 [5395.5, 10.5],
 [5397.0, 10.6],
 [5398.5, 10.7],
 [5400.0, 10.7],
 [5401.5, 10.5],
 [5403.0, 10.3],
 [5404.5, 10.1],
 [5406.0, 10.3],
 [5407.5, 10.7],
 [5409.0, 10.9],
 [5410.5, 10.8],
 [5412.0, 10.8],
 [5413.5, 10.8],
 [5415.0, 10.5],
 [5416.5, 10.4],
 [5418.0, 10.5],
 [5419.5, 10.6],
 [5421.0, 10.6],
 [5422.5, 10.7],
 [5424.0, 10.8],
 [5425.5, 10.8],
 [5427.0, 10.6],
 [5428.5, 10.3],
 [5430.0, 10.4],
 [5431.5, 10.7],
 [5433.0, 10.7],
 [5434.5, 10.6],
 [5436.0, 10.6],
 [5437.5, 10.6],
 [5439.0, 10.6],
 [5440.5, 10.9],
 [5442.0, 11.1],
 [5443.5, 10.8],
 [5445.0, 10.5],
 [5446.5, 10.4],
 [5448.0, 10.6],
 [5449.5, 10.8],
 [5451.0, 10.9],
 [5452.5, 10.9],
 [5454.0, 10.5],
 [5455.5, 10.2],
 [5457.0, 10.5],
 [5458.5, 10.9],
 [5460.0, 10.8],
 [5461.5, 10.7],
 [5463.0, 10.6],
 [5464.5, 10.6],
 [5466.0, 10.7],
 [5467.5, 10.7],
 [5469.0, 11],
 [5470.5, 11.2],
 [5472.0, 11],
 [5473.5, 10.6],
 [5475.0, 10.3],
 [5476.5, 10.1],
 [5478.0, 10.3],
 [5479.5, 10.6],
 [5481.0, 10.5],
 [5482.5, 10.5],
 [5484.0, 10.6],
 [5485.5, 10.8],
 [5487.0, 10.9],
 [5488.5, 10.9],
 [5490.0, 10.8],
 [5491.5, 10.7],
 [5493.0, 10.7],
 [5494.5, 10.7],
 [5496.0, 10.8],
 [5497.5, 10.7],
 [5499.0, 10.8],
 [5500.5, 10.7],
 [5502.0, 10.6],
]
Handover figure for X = 0.31 Ang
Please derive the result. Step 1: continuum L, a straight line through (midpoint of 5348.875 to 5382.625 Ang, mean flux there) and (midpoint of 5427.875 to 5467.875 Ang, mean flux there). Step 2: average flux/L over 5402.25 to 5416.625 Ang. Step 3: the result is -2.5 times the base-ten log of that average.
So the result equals 0.02 mag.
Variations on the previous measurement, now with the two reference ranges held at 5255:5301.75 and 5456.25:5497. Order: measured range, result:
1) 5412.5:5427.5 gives 0.006 mag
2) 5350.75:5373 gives -0.018 mag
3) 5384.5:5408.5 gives 0.007 mag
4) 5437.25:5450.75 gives -0.002 mag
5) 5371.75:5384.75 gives -0.024 mag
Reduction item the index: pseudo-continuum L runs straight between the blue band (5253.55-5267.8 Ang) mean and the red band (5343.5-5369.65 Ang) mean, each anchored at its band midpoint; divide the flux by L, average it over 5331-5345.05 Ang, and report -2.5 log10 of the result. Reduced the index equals 0.03 mag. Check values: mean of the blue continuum 10.6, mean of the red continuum 10.9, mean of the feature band 10.6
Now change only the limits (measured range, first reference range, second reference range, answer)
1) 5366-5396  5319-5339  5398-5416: -0.03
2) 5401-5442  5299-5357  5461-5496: 0.01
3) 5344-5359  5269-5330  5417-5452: -0.02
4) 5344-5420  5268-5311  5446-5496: 0.00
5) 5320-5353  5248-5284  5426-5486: 0.01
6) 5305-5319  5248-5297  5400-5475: -0.02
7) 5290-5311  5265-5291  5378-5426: -0.01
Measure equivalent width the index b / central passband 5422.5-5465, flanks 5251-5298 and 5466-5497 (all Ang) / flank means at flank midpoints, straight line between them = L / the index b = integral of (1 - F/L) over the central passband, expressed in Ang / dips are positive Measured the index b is 0.1 Ang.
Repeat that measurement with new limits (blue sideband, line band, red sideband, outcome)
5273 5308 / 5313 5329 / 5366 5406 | 0.1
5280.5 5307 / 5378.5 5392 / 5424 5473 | -0.2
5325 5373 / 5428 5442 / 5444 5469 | 0.0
